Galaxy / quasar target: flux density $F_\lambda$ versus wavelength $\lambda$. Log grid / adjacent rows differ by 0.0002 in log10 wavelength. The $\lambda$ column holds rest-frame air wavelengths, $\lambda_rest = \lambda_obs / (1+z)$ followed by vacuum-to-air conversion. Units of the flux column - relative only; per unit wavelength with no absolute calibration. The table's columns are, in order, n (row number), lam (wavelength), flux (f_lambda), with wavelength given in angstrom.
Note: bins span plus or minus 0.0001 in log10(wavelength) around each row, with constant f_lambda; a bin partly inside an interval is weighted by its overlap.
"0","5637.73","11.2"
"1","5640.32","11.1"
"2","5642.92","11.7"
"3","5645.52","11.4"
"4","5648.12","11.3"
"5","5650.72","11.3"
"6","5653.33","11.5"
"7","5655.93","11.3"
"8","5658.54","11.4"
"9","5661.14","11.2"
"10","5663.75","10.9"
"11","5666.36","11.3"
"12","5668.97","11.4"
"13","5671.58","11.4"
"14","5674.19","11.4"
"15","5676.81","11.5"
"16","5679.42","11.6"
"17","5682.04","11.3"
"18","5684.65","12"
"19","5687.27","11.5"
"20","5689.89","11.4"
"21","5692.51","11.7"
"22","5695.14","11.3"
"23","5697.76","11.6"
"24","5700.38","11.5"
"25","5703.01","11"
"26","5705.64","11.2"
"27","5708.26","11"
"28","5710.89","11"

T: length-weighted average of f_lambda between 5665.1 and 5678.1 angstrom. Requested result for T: 11.4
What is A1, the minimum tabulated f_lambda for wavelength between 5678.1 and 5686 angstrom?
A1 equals 11.3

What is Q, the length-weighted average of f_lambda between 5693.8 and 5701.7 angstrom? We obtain 11.5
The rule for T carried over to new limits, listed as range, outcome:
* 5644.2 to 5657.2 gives 11.4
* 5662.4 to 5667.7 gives 11.1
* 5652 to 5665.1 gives 11.3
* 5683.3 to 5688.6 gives 11.8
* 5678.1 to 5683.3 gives 11.5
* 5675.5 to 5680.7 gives 11.6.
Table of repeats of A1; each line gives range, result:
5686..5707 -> 11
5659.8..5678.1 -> 10.9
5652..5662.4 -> 11.2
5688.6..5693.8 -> 11.4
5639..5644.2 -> 11.1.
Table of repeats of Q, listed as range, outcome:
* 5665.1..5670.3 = 11.4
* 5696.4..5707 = 11.3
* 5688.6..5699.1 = 11.5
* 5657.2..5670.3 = 11.2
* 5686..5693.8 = 11.5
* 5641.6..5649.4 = 11.5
